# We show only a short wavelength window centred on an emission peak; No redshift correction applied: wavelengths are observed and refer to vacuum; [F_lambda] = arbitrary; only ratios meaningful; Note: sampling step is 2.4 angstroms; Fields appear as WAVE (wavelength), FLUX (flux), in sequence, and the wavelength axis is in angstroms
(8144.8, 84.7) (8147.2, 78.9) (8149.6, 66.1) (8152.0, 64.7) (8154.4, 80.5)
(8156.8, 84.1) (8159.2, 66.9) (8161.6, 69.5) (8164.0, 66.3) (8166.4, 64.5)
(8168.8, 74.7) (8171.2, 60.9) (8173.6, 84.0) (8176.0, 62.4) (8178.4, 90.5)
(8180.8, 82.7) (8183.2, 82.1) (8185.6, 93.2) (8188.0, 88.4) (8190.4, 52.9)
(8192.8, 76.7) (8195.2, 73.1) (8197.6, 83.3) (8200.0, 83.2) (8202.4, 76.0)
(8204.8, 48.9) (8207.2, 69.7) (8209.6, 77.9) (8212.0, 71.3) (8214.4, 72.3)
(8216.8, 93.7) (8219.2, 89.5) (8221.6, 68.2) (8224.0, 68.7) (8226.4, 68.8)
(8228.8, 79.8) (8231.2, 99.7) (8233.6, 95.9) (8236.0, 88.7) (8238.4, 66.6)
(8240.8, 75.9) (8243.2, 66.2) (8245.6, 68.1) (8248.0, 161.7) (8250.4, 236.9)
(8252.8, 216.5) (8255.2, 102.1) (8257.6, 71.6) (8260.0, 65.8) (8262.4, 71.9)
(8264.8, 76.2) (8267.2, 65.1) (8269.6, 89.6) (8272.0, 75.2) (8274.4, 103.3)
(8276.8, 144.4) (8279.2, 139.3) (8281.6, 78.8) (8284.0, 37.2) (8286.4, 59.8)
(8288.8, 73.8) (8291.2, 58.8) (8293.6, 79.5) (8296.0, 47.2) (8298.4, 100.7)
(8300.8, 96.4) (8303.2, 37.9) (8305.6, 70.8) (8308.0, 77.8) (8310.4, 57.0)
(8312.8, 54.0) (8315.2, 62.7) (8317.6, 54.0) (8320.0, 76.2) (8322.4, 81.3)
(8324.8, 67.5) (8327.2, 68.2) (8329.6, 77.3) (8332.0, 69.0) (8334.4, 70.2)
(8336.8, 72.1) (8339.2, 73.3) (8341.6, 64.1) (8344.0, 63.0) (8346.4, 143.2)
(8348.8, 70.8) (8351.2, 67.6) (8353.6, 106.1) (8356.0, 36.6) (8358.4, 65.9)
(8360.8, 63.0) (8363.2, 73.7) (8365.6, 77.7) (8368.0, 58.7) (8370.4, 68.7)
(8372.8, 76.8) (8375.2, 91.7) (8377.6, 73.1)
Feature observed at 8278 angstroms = [N II] 6583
